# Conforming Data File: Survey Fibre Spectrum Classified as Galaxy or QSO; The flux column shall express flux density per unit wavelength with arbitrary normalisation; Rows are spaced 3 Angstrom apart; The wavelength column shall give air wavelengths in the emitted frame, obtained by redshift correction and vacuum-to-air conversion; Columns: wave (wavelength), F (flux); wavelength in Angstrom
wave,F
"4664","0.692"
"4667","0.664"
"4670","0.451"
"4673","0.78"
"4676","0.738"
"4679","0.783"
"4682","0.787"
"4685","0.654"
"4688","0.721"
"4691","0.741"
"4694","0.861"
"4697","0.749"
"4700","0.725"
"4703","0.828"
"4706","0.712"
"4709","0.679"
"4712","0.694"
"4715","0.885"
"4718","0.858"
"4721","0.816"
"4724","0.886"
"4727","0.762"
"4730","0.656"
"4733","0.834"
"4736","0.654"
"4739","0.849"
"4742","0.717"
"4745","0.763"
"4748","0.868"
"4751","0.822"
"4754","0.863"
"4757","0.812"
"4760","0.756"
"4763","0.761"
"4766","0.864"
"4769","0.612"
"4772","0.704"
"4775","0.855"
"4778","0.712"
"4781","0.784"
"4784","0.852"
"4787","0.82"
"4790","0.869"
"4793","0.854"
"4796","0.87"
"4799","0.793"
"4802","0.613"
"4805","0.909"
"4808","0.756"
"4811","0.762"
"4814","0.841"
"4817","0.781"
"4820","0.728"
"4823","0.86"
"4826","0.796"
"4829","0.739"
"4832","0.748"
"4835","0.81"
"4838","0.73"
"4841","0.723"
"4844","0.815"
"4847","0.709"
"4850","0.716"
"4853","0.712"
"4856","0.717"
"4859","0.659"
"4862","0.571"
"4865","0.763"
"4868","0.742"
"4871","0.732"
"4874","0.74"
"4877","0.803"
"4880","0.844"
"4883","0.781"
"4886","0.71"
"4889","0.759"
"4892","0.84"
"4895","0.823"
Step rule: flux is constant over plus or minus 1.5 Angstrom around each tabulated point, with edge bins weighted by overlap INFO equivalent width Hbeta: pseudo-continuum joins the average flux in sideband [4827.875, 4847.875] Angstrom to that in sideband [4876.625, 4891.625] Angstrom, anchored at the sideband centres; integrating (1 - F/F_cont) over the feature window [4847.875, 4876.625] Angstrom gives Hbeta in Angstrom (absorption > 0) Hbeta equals 2.2 Angstrom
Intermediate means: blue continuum 0.755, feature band 0.71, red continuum 0.782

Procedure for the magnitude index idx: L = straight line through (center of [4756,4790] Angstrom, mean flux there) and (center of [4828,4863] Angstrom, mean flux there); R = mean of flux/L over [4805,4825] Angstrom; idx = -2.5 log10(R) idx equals -0.07 mag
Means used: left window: 0.779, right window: 0.723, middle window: 0.797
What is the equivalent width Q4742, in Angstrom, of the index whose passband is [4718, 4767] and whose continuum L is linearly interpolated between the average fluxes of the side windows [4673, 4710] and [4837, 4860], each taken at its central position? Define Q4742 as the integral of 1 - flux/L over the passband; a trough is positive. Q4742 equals -3.4 Angstrom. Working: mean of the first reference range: 0.75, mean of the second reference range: 0.724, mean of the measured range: 0.794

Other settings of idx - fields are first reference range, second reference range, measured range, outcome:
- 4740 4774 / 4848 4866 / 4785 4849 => -0.090 mag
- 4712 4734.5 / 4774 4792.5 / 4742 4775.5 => 0.038 mag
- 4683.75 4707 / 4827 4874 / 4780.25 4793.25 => -0.139 mag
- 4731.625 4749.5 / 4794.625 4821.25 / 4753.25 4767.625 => -0.035 mag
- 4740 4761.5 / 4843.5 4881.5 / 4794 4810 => -0.029 mag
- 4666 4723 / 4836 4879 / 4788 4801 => -0.143 mag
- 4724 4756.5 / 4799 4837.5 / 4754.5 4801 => -0.017 mag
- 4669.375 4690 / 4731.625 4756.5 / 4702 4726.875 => -0.047 mag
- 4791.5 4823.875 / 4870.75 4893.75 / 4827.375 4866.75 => 0.090 mag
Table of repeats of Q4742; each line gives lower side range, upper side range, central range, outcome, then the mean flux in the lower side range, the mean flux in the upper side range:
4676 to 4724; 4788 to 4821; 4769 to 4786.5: 0.5 Angstrom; 0.769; 0.799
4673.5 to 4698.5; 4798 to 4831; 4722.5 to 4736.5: 0.0 Angstrom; 0.755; 0.779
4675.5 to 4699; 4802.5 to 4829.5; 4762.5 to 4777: 0.4 Angstrom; 0.754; 0.792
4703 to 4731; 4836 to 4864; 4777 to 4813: -3.1 Angstrom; 0.777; 0.709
